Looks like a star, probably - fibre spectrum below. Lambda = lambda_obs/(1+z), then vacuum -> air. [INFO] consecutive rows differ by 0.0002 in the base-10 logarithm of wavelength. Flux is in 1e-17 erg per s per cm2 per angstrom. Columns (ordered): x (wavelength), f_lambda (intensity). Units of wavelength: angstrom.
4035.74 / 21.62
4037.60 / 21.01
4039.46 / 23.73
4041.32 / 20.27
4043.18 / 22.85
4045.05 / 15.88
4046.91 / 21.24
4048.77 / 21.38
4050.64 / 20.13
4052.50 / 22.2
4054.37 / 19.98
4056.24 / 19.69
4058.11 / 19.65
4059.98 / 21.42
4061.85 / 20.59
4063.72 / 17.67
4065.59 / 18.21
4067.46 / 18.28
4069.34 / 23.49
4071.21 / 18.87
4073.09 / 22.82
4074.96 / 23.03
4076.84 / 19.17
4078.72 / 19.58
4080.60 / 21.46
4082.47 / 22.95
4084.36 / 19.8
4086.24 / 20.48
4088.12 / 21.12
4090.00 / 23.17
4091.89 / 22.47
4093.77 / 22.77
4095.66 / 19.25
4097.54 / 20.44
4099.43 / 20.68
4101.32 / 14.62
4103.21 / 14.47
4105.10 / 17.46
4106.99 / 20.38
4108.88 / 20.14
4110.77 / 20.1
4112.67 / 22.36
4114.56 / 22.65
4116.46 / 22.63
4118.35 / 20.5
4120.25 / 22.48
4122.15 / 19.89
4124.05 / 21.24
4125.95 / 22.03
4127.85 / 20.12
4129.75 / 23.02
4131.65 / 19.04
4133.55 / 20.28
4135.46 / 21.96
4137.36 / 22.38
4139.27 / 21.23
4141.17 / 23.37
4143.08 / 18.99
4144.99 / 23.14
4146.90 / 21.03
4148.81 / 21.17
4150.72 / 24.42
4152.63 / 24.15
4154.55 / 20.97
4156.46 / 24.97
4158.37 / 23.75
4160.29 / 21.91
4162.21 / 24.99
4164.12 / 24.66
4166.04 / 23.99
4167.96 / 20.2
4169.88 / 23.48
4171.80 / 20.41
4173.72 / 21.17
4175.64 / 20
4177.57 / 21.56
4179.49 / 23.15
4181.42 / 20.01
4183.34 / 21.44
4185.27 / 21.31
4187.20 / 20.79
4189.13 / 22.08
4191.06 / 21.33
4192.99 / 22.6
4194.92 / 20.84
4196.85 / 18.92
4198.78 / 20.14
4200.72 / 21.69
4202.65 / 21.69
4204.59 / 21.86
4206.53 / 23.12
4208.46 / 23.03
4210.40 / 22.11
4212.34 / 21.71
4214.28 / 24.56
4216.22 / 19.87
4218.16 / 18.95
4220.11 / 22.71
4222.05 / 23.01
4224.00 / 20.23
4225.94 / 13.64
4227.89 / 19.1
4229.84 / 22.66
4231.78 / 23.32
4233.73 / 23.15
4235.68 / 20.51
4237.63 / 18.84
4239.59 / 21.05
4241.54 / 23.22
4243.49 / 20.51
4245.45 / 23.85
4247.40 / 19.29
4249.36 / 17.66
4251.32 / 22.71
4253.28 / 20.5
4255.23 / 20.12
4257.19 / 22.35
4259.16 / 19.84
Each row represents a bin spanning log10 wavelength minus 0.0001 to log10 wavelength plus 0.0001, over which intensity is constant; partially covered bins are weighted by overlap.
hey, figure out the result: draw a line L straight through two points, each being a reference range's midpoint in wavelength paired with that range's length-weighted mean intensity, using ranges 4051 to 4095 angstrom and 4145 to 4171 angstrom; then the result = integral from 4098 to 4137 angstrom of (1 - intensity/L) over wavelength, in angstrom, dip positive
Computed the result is 2.9 angstrom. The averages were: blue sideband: 20.8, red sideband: 23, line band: 20.3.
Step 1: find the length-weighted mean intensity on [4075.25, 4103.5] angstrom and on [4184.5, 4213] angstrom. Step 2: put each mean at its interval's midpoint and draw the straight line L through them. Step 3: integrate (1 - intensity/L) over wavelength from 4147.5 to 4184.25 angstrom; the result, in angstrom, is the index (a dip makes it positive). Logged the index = -2.2 angstrom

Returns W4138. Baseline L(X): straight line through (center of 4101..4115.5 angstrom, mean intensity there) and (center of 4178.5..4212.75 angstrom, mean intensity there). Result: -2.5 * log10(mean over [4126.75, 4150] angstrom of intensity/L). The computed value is -0.07 mag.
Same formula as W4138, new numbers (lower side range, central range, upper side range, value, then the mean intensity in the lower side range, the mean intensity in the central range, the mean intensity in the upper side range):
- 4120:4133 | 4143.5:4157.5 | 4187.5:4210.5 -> -0.07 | 21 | 22.7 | 21.6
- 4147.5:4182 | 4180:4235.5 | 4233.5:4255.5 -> 0.02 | 22.5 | 21.3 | 20.9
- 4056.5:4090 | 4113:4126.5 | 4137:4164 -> 0.01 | 20.6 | 21.7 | 22.7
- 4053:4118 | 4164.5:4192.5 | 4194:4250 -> -0.04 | 20.4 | 21.6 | 21.1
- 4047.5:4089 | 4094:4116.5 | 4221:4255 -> 0.06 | 20.5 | 19.6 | 20.8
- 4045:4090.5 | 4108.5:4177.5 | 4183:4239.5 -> -0.05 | 20.6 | 21.9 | 21.2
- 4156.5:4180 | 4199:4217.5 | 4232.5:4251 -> -0.02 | 22.5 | 22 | 21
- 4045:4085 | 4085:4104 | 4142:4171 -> 0.06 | 20.4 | 20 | 22.8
